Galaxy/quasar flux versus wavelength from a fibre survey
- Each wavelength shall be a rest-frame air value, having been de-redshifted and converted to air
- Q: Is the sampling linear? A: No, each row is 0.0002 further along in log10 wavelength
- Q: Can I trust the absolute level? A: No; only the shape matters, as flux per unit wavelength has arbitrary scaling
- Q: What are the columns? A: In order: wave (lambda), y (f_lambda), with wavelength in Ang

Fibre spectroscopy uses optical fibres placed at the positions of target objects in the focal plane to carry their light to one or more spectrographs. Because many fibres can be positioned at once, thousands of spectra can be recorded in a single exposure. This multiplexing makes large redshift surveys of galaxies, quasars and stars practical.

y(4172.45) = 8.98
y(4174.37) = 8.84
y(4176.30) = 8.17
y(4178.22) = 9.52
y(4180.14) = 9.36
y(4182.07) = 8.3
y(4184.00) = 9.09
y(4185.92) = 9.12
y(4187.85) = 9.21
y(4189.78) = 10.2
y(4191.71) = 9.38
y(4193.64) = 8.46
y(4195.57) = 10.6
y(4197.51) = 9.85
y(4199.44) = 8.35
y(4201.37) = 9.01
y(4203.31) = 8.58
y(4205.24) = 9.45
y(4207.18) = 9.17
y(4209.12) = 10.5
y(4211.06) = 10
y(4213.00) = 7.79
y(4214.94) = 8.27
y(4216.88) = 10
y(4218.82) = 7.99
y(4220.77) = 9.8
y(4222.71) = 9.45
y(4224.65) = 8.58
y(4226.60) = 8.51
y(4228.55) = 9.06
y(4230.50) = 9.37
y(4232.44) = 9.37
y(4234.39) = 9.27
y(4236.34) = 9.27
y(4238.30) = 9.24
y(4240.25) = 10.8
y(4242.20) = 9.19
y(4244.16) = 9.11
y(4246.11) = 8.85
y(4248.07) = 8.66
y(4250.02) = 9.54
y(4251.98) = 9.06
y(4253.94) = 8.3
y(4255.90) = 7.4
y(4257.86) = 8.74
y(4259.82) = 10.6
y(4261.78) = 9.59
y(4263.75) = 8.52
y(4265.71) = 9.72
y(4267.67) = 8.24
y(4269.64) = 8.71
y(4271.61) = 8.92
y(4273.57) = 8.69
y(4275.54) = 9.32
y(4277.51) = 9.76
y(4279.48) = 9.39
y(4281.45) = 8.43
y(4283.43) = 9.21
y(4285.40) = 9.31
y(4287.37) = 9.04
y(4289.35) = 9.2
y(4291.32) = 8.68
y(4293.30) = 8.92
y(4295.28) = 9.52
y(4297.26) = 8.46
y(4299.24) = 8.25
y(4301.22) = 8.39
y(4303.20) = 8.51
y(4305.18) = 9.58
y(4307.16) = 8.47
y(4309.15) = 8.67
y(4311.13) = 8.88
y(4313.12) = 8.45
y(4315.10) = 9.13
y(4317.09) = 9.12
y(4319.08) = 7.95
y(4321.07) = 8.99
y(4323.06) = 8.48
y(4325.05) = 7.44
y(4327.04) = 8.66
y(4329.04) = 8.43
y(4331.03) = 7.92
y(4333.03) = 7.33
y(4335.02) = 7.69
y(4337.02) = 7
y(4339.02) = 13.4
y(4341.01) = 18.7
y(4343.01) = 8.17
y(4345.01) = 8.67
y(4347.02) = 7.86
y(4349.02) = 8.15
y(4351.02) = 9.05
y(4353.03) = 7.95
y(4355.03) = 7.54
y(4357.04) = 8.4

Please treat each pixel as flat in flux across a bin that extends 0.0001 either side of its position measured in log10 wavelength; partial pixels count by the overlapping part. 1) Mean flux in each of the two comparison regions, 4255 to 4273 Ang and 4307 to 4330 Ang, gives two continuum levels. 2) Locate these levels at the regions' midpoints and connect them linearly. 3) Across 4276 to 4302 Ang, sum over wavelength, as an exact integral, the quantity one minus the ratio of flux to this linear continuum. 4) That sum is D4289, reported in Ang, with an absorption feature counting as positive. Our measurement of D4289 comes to -0.6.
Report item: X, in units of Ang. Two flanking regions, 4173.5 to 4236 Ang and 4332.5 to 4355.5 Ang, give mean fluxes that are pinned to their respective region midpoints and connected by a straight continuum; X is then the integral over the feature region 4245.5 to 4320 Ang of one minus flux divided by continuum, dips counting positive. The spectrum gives 3.0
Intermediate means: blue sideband 9.15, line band 8.9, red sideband 9.37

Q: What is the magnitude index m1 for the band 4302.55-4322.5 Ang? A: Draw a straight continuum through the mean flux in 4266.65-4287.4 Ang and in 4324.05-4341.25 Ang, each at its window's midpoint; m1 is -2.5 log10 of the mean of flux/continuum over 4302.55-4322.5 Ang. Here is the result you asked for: 0.04 mag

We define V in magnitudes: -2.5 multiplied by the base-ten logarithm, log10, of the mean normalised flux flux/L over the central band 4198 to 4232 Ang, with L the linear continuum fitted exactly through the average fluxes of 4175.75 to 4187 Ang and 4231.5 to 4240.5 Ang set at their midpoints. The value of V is 0.03 mag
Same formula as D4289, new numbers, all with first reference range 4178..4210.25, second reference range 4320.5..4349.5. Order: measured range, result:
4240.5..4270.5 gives 0.8 Ang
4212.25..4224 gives 0.5 Ang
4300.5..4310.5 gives 0.5 Ang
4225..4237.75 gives 0.2 Ang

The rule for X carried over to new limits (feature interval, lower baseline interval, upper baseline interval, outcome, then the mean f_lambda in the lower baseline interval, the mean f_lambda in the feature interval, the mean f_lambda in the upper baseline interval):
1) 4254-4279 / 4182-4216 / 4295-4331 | -0.43 Ang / 9.21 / 9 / 8.6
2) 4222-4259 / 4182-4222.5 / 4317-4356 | 0.37 Ang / 9.22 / 9.04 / 8.92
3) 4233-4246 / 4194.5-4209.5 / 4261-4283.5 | -0.34 Ang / 9.39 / 9.43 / 9.03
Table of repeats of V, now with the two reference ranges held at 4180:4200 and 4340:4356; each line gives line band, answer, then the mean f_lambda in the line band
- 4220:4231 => 0.027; 9.11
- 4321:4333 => 0.160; 8.19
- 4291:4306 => 0.079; 8.78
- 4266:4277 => 0.062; 8.88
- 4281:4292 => 0.049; 9.01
